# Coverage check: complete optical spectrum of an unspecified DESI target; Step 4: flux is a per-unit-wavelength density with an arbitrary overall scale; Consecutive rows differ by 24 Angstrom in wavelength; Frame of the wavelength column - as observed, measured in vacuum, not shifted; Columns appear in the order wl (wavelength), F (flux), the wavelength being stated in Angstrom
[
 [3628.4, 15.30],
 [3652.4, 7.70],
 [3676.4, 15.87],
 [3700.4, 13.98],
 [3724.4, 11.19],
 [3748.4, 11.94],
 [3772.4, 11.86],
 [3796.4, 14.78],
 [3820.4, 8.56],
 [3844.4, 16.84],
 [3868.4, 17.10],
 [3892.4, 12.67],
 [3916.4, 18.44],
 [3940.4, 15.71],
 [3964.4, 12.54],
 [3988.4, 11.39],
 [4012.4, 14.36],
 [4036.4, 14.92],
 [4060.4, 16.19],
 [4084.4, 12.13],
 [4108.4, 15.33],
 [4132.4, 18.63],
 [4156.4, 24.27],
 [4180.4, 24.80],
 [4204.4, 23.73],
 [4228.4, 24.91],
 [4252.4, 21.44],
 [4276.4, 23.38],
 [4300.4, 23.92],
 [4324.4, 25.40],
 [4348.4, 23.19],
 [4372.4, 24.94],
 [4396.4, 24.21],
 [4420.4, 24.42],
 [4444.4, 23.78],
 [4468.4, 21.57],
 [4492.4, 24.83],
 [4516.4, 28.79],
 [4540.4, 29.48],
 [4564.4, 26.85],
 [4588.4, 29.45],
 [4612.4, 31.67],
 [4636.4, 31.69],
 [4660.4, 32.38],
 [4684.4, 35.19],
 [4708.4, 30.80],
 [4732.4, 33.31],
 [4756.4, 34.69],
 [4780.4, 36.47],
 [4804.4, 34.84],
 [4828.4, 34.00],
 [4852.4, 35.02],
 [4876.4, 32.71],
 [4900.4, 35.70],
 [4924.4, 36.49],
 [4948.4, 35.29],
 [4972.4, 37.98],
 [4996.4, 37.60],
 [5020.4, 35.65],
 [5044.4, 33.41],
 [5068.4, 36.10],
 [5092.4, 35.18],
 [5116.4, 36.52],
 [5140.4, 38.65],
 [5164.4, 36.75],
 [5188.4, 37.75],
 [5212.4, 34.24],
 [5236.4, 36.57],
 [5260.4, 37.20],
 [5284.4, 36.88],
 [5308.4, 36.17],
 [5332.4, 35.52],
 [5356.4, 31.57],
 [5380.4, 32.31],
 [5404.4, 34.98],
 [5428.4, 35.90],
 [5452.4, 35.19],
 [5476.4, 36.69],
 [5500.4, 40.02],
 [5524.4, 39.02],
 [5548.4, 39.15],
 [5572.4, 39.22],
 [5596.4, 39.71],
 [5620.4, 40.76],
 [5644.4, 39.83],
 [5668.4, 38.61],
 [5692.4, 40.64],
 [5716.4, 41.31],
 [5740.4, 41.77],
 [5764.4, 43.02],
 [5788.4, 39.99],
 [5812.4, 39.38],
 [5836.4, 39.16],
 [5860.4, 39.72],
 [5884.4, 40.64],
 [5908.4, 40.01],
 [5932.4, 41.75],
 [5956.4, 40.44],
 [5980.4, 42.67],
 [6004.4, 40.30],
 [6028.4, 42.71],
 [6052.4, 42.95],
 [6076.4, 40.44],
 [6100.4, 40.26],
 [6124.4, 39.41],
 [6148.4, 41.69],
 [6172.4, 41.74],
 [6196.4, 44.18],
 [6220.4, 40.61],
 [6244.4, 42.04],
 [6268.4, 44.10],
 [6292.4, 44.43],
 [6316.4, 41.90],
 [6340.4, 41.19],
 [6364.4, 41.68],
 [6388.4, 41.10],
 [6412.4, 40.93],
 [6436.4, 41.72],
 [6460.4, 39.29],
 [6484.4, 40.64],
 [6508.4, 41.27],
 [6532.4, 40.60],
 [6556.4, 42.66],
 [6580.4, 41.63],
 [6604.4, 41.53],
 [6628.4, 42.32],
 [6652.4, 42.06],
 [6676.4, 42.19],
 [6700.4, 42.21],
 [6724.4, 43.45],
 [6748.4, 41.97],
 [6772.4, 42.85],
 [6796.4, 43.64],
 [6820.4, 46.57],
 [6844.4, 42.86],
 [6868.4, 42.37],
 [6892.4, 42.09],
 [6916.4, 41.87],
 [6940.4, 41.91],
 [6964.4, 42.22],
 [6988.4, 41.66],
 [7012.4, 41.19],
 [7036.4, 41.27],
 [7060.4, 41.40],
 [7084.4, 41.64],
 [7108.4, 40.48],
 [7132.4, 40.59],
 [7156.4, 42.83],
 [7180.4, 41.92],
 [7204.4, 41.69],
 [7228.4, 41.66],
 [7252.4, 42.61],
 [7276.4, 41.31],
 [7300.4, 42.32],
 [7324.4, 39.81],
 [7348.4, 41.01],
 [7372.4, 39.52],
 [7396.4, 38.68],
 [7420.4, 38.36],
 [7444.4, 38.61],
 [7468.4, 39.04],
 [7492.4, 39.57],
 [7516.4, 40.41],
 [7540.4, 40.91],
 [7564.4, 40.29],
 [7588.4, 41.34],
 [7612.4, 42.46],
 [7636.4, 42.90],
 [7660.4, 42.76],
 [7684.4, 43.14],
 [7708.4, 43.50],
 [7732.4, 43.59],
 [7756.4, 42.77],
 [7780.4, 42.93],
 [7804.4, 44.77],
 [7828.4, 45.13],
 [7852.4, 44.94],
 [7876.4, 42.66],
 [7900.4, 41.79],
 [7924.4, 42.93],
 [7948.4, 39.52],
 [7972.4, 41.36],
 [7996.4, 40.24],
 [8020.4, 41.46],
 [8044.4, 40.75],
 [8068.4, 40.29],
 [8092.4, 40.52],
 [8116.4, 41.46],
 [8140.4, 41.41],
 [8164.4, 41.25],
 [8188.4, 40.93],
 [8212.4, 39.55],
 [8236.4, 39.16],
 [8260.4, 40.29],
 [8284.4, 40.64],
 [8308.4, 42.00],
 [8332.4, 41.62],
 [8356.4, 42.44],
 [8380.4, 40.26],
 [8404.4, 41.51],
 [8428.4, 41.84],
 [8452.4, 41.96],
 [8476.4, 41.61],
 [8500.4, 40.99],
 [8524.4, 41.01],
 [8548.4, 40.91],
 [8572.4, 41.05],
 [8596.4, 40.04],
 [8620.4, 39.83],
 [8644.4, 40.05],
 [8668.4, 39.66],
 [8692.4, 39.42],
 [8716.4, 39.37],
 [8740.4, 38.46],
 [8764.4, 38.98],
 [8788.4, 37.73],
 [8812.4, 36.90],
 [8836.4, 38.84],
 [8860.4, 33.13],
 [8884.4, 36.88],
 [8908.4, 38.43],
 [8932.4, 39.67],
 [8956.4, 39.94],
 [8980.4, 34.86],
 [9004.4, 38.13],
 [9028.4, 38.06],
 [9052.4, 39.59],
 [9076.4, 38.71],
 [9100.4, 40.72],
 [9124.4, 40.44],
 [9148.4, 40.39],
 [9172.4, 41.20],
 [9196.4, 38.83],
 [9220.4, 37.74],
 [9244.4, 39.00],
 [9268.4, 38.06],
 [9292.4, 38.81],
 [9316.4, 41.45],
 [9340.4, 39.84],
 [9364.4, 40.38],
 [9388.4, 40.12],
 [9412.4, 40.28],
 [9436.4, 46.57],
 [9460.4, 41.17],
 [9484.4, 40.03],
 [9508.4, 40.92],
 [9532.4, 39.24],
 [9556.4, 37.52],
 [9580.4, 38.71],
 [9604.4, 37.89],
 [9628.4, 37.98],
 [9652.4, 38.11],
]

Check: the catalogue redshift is 0.037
